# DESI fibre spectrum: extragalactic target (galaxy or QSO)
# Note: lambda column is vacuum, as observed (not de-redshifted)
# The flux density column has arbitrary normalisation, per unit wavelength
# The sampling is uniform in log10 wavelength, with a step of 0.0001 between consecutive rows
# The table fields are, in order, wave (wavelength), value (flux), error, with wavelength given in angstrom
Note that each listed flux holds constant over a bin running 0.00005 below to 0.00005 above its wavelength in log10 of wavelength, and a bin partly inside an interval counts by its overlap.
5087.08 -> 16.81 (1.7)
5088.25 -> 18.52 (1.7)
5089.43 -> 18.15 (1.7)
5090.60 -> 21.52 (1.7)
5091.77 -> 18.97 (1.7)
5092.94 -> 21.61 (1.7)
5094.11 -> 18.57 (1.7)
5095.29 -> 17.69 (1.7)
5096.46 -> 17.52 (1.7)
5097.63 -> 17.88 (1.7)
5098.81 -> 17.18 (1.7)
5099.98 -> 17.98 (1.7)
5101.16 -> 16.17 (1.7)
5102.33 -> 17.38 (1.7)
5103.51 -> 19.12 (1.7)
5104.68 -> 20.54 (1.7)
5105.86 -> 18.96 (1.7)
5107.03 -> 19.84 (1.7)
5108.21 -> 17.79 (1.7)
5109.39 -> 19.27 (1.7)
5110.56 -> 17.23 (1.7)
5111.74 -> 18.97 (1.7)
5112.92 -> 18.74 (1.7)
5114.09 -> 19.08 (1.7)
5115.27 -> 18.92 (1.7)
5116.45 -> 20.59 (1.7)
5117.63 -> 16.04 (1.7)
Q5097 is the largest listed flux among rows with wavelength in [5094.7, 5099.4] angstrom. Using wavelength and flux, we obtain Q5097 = 17.88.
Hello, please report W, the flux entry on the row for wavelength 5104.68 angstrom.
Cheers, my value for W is 20.54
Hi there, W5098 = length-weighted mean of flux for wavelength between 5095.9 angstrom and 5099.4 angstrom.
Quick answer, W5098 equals 17.5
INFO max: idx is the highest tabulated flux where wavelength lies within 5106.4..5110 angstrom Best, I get 19.84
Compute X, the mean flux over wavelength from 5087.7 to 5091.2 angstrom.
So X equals 19.4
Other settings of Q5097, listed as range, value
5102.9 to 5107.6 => 20.54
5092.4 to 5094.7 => 21.61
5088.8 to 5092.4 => 21.52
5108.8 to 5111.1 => 19.27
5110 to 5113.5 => 18.97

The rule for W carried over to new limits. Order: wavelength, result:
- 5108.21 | 17.79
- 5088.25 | 18.52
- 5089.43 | 18.15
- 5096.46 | 17.52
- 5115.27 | 18.92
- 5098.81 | 17.18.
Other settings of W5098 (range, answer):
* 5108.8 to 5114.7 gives 18.7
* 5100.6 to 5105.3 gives 18.3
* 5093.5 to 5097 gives 18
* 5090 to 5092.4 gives 20.3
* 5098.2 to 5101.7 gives 17.1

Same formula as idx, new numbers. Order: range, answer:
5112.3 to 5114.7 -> 19.08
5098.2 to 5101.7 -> 17.98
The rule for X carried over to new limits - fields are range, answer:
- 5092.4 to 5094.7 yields 20.1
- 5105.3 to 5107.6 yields 19.5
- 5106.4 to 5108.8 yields 18.8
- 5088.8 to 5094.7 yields 19.7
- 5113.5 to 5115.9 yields 19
